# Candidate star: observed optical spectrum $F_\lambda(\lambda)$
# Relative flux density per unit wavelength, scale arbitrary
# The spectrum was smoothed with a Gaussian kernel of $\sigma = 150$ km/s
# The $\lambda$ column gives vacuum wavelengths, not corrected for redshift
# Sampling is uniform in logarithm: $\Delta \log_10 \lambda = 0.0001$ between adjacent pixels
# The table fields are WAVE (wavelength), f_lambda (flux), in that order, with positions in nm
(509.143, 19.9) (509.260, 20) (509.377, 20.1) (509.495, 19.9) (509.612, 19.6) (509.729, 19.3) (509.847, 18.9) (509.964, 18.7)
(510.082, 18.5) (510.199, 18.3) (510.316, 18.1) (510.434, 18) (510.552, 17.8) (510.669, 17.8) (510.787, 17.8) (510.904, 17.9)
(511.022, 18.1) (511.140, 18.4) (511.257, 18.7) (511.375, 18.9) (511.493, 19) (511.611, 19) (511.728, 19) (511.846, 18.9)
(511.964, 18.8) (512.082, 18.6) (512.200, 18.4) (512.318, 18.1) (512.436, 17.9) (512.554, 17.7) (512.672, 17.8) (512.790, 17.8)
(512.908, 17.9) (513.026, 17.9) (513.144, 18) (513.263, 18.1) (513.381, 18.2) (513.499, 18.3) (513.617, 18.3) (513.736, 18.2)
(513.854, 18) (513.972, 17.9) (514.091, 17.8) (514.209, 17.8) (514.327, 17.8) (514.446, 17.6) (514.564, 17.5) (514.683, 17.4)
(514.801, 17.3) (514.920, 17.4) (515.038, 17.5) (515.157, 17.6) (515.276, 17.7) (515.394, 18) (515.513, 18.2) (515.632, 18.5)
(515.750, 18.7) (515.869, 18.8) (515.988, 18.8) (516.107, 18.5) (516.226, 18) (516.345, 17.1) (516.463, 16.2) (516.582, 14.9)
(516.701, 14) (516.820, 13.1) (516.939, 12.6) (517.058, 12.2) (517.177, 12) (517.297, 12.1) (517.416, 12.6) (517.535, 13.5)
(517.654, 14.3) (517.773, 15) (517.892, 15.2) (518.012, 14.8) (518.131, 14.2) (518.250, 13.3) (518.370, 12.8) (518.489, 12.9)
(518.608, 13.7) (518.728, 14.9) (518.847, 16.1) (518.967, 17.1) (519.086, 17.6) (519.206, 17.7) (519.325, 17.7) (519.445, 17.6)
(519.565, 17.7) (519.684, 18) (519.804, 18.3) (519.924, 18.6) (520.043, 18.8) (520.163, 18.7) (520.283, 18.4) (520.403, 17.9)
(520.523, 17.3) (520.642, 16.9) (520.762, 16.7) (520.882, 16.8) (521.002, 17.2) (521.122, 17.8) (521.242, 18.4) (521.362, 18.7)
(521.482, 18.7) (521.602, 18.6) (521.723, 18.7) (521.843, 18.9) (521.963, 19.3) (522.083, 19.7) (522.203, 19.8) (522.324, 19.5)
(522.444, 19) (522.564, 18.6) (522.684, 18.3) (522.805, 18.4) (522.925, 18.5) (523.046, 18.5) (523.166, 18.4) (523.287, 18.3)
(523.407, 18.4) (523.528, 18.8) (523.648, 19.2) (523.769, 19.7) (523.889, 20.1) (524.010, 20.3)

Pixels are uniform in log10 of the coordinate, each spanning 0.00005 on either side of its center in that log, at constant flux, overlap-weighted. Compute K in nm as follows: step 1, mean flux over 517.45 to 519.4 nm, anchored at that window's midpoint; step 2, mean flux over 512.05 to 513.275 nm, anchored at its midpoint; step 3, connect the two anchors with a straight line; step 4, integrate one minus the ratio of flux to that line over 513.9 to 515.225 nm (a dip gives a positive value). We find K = -0.05 nm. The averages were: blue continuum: 18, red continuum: 15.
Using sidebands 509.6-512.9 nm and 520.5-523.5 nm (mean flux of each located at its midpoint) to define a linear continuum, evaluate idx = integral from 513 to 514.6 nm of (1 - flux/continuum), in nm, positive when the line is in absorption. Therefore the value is 0.038 nm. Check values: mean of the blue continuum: 18.4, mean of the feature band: 18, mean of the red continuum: 18.4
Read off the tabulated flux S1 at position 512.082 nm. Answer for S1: 18.6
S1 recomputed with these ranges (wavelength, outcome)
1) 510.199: 18.3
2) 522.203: 19.8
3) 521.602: 18.6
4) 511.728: 19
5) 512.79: 17.8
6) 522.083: 19.7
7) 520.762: 16.7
